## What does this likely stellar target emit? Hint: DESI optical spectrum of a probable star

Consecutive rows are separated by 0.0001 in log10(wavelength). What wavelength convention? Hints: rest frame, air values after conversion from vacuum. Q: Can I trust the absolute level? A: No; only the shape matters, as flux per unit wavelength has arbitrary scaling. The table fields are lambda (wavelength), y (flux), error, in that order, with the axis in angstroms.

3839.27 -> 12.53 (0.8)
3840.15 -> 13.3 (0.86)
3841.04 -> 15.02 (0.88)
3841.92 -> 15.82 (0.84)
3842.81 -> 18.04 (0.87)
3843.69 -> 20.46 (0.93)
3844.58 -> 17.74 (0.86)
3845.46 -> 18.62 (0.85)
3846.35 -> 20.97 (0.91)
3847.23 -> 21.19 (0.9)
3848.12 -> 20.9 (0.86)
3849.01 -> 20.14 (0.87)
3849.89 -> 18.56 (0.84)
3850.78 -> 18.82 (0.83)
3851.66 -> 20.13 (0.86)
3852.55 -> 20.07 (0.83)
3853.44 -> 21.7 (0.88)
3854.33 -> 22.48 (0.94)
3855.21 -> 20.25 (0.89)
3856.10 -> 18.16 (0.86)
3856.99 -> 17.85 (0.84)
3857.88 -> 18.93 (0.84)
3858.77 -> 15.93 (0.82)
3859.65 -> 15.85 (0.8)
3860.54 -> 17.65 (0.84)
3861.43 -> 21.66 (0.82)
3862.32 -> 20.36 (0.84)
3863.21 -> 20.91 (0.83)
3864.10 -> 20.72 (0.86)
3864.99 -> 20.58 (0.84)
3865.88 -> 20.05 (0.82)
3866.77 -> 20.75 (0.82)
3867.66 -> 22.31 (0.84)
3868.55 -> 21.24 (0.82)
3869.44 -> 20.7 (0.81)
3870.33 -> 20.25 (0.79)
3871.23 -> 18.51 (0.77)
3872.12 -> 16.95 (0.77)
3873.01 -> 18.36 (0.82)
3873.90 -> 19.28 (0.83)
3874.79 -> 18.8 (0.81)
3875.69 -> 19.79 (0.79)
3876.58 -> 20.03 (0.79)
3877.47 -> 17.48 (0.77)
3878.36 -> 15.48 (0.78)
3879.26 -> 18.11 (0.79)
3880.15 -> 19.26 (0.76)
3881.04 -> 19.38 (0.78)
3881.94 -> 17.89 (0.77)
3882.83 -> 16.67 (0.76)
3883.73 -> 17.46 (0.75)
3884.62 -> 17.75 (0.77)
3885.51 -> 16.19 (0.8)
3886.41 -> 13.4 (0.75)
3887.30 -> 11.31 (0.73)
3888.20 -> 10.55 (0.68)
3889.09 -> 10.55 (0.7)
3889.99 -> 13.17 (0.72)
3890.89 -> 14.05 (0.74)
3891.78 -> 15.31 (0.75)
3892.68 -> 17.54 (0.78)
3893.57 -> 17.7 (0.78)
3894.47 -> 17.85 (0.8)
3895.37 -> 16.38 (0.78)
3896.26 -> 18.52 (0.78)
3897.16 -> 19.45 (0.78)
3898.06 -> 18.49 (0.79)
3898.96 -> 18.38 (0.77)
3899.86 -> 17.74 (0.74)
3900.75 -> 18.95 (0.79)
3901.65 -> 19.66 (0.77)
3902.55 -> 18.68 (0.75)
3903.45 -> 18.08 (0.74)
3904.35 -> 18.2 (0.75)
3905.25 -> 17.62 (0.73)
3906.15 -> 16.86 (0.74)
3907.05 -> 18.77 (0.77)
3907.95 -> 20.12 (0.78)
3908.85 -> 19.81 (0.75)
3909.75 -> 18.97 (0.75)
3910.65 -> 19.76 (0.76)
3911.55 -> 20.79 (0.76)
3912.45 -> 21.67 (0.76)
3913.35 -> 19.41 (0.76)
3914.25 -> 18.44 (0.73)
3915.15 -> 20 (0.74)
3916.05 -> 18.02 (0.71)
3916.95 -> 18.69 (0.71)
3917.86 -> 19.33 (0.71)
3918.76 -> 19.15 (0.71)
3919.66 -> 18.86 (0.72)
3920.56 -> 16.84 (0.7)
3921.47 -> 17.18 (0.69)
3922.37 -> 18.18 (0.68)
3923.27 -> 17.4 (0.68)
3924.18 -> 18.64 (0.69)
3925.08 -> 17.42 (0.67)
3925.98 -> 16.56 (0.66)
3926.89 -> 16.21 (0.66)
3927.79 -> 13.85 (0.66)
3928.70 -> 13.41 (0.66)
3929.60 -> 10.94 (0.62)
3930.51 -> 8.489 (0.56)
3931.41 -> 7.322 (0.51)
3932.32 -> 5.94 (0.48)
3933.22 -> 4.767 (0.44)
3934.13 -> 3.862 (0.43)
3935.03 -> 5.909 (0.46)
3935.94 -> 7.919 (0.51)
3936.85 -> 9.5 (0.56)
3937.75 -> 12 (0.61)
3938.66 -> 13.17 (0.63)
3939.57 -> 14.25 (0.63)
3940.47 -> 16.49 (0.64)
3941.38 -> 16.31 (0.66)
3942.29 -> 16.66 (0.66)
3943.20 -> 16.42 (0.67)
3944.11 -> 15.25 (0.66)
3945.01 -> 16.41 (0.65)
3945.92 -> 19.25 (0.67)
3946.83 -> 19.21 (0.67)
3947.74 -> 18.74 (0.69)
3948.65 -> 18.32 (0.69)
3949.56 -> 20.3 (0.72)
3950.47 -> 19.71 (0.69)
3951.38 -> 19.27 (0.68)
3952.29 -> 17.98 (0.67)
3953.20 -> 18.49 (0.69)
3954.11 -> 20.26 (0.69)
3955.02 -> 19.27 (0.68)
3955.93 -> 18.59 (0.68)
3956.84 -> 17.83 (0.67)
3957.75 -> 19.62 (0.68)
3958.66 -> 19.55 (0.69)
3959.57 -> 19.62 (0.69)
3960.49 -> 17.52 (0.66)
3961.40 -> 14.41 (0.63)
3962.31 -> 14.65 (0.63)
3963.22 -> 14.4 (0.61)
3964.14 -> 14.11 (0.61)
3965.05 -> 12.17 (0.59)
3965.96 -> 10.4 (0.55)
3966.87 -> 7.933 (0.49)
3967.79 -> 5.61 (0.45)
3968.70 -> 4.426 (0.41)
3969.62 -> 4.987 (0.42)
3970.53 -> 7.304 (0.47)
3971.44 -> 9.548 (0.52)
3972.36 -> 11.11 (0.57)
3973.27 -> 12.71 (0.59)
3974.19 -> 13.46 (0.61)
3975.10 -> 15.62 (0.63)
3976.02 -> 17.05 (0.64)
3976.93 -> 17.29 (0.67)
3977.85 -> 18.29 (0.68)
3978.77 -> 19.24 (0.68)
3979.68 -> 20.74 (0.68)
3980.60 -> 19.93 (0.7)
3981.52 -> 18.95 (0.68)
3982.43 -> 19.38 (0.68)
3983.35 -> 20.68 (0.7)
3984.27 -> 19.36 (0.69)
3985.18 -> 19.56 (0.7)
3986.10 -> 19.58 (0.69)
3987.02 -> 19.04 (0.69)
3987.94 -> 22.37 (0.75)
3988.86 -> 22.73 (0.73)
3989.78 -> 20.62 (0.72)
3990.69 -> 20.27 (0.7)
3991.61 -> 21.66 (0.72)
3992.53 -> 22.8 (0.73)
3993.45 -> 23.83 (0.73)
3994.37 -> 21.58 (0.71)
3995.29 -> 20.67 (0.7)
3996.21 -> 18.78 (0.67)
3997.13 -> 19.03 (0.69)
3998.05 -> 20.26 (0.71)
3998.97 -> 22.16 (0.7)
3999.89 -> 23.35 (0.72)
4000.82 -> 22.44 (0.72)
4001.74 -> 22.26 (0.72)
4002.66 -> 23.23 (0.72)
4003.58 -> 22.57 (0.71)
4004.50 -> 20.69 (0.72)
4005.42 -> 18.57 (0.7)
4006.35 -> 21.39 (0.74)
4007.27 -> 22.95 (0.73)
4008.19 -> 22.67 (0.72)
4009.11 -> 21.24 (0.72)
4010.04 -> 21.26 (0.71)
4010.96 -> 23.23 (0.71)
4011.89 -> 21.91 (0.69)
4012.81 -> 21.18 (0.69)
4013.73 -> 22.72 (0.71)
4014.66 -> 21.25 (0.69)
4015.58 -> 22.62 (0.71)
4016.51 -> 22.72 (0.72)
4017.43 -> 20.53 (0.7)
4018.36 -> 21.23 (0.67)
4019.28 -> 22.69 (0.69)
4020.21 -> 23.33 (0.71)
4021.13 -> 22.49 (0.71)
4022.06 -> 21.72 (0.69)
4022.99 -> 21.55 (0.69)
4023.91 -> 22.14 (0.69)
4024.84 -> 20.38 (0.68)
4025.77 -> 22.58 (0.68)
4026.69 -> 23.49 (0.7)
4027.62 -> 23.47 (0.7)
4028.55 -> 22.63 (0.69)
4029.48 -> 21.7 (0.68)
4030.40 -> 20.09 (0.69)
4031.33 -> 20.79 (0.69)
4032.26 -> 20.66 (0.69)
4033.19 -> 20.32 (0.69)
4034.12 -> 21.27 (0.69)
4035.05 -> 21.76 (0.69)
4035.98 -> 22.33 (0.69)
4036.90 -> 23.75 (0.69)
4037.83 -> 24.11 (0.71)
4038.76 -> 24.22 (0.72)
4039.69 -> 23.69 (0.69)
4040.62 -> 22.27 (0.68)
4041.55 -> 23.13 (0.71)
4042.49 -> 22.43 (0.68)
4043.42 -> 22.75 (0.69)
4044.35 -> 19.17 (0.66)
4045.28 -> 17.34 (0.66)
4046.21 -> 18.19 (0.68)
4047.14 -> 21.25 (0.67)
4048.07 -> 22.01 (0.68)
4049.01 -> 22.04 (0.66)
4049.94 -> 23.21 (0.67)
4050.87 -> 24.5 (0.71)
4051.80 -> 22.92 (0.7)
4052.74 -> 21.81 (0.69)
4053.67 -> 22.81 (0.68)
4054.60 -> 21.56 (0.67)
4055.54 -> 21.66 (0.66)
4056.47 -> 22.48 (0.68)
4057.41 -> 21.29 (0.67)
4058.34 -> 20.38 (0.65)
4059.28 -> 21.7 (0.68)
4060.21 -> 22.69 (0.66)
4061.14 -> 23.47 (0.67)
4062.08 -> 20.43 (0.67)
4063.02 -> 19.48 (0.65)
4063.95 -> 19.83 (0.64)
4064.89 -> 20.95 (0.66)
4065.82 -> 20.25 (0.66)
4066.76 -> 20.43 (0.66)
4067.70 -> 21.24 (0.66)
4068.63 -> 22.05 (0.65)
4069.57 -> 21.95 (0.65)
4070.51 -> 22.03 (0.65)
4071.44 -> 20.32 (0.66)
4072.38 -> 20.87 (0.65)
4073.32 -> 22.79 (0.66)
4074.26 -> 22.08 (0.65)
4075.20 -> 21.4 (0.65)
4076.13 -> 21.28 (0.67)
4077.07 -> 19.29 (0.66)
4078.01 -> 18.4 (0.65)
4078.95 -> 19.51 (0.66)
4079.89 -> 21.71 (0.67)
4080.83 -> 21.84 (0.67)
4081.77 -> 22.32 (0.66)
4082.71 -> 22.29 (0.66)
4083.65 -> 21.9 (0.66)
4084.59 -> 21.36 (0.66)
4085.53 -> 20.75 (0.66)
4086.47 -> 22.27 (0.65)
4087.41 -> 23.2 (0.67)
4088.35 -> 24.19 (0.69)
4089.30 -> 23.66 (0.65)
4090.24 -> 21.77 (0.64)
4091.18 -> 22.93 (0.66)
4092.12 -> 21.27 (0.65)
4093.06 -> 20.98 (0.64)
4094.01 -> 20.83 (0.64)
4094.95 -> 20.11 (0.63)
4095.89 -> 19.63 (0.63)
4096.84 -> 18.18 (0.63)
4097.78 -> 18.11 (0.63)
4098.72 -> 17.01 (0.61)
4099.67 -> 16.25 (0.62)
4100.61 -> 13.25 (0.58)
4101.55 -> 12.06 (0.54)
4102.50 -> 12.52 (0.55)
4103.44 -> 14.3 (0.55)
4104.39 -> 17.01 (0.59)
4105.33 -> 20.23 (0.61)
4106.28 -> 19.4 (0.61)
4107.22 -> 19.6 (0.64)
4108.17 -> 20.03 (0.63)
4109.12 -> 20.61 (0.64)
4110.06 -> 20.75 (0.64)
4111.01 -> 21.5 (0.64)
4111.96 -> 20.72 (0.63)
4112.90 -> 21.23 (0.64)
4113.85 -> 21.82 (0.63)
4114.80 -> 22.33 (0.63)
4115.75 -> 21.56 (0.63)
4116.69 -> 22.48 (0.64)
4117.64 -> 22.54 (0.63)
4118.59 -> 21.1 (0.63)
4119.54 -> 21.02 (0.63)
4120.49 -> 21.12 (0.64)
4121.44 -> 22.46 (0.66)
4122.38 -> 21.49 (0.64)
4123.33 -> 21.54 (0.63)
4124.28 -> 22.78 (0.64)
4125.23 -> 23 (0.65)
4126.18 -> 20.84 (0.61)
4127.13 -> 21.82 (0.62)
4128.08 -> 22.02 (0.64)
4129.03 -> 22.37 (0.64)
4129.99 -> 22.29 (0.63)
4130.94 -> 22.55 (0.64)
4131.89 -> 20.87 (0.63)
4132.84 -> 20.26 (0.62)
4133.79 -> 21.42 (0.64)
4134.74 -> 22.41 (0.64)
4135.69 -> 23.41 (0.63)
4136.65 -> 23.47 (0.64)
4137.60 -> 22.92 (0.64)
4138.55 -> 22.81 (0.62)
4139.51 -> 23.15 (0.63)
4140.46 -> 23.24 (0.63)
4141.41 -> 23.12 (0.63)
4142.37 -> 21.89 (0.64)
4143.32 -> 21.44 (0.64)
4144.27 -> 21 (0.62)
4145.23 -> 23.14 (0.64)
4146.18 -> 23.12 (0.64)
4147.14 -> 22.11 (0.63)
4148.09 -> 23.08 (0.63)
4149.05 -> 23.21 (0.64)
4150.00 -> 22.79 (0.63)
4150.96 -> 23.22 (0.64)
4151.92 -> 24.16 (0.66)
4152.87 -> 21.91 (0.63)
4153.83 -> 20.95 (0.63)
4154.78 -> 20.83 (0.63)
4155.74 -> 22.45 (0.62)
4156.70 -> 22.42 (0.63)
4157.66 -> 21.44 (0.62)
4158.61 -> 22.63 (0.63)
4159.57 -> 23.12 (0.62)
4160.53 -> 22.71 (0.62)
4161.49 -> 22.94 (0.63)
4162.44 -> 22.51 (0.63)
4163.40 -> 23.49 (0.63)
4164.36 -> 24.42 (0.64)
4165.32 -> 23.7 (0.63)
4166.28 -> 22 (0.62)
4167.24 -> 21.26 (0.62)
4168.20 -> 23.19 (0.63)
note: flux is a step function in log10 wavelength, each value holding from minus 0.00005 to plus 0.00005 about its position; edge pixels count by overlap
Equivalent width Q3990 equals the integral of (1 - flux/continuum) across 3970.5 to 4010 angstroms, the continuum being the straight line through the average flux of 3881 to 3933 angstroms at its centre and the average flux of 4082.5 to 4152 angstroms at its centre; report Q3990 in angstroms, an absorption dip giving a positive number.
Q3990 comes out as -2.4 angstroms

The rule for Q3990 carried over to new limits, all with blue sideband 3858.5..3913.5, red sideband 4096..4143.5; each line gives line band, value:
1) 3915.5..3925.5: 0.17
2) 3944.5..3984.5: 6.29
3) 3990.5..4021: -3.70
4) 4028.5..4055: -2.82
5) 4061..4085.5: -1.20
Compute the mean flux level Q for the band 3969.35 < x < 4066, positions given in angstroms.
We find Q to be 20.7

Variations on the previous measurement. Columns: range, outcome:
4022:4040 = 22.1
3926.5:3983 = 14.4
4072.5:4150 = 21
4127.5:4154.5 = 22.4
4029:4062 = 21.9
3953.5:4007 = 17.7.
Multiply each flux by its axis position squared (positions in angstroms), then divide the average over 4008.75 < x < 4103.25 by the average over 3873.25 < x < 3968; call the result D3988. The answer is 1.4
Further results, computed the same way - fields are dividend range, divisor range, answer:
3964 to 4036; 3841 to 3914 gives 1.12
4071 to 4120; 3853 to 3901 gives 1.25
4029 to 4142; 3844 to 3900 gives 1.29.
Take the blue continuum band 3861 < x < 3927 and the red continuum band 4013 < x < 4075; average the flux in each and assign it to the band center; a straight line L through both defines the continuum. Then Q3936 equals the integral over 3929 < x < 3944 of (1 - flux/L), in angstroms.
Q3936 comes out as 6.6 angstroms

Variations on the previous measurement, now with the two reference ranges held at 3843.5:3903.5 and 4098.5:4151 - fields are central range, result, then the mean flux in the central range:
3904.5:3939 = 6.4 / 15.3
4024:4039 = -1.5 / 22.1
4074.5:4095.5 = -0.9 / 21.5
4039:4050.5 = -0.8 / 21.5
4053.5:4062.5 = -0.7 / 21.8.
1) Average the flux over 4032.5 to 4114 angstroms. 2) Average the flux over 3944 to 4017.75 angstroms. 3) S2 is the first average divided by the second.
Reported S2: 1.13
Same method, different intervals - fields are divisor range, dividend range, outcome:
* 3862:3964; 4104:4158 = 1.29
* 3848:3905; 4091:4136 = 1.11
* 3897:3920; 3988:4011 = 1.14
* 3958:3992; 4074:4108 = 1.25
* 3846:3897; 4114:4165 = 1.22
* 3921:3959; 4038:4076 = 1.43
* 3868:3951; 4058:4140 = 1.26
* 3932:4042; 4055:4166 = 1.15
